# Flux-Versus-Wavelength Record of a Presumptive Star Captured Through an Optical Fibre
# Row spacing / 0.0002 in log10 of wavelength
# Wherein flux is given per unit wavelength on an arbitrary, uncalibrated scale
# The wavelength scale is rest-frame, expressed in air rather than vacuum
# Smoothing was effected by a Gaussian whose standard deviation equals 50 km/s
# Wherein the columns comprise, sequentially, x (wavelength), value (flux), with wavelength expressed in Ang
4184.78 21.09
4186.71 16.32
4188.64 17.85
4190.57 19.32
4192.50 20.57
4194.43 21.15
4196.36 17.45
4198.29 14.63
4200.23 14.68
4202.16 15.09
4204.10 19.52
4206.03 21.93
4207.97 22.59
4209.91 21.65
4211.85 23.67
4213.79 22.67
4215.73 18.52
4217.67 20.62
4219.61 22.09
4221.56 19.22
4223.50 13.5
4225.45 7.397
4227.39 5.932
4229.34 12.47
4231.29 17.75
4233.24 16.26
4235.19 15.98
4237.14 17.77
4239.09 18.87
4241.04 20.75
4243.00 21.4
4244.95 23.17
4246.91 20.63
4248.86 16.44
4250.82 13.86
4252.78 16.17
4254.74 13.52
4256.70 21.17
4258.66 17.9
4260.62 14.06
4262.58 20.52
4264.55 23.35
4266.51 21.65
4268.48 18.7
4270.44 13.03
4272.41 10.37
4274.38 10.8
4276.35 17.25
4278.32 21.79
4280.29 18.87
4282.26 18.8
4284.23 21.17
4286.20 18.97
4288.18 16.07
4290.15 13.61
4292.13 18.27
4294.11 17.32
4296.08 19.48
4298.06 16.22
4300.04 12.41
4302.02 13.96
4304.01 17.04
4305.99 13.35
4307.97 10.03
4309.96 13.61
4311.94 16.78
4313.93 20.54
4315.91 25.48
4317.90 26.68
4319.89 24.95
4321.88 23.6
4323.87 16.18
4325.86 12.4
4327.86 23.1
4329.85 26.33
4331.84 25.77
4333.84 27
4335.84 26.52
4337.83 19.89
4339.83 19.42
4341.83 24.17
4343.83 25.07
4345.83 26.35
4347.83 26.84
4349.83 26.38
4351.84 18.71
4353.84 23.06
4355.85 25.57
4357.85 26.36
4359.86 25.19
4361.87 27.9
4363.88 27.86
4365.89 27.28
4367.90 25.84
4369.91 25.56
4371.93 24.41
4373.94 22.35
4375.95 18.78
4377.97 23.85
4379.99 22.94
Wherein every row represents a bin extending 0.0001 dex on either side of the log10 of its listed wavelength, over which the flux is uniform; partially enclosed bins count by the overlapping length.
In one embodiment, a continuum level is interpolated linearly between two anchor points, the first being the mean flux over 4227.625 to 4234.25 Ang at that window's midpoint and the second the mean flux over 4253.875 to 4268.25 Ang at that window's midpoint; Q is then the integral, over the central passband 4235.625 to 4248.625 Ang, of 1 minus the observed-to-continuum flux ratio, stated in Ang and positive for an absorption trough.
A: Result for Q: -3.2 Ang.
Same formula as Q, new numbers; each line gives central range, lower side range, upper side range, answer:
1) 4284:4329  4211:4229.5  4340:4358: 8.3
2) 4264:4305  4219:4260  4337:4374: 5.6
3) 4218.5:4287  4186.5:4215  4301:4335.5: 8.4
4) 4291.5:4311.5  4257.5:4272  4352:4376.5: 5.3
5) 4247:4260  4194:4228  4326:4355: 2.1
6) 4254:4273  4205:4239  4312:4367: 2.1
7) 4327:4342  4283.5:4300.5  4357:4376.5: -1.6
